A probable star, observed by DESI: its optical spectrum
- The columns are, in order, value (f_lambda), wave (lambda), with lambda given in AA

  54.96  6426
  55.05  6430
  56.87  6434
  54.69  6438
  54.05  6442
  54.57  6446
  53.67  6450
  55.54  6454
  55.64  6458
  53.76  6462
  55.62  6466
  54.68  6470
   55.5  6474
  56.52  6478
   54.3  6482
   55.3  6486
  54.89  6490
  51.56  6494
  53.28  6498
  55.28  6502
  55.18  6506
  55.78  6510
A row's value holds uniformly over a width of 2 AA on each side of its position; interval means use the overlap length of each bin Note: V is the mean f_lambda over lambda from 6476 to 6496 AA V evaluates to 54.5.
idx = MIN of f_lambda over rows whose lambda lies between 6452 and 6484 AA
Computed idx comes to 53.76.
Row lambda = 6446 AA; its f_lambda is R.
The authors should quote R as 54.57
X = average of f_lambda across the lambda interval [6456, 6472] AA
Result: 54.9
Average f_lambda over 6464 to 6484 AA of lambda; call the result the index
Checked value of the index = 55.3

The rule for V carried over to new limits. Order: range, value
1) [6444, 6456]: 54.6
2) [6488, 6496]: 53.2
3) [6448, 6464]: 54.7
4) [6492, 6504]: 53.4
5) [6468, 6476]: 55.1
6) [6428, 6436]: 56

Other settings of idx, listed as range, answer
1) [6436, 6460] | 53.67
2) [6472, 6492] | 54.3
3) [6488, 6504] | 51.56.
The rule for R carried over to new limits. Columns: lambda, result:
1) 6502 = 55.28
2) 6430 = 55.05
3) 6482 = 54.3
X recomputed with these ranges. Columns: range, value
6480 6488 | 54.8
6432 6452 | 54.8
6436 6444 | 54.4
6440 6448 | 54.3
